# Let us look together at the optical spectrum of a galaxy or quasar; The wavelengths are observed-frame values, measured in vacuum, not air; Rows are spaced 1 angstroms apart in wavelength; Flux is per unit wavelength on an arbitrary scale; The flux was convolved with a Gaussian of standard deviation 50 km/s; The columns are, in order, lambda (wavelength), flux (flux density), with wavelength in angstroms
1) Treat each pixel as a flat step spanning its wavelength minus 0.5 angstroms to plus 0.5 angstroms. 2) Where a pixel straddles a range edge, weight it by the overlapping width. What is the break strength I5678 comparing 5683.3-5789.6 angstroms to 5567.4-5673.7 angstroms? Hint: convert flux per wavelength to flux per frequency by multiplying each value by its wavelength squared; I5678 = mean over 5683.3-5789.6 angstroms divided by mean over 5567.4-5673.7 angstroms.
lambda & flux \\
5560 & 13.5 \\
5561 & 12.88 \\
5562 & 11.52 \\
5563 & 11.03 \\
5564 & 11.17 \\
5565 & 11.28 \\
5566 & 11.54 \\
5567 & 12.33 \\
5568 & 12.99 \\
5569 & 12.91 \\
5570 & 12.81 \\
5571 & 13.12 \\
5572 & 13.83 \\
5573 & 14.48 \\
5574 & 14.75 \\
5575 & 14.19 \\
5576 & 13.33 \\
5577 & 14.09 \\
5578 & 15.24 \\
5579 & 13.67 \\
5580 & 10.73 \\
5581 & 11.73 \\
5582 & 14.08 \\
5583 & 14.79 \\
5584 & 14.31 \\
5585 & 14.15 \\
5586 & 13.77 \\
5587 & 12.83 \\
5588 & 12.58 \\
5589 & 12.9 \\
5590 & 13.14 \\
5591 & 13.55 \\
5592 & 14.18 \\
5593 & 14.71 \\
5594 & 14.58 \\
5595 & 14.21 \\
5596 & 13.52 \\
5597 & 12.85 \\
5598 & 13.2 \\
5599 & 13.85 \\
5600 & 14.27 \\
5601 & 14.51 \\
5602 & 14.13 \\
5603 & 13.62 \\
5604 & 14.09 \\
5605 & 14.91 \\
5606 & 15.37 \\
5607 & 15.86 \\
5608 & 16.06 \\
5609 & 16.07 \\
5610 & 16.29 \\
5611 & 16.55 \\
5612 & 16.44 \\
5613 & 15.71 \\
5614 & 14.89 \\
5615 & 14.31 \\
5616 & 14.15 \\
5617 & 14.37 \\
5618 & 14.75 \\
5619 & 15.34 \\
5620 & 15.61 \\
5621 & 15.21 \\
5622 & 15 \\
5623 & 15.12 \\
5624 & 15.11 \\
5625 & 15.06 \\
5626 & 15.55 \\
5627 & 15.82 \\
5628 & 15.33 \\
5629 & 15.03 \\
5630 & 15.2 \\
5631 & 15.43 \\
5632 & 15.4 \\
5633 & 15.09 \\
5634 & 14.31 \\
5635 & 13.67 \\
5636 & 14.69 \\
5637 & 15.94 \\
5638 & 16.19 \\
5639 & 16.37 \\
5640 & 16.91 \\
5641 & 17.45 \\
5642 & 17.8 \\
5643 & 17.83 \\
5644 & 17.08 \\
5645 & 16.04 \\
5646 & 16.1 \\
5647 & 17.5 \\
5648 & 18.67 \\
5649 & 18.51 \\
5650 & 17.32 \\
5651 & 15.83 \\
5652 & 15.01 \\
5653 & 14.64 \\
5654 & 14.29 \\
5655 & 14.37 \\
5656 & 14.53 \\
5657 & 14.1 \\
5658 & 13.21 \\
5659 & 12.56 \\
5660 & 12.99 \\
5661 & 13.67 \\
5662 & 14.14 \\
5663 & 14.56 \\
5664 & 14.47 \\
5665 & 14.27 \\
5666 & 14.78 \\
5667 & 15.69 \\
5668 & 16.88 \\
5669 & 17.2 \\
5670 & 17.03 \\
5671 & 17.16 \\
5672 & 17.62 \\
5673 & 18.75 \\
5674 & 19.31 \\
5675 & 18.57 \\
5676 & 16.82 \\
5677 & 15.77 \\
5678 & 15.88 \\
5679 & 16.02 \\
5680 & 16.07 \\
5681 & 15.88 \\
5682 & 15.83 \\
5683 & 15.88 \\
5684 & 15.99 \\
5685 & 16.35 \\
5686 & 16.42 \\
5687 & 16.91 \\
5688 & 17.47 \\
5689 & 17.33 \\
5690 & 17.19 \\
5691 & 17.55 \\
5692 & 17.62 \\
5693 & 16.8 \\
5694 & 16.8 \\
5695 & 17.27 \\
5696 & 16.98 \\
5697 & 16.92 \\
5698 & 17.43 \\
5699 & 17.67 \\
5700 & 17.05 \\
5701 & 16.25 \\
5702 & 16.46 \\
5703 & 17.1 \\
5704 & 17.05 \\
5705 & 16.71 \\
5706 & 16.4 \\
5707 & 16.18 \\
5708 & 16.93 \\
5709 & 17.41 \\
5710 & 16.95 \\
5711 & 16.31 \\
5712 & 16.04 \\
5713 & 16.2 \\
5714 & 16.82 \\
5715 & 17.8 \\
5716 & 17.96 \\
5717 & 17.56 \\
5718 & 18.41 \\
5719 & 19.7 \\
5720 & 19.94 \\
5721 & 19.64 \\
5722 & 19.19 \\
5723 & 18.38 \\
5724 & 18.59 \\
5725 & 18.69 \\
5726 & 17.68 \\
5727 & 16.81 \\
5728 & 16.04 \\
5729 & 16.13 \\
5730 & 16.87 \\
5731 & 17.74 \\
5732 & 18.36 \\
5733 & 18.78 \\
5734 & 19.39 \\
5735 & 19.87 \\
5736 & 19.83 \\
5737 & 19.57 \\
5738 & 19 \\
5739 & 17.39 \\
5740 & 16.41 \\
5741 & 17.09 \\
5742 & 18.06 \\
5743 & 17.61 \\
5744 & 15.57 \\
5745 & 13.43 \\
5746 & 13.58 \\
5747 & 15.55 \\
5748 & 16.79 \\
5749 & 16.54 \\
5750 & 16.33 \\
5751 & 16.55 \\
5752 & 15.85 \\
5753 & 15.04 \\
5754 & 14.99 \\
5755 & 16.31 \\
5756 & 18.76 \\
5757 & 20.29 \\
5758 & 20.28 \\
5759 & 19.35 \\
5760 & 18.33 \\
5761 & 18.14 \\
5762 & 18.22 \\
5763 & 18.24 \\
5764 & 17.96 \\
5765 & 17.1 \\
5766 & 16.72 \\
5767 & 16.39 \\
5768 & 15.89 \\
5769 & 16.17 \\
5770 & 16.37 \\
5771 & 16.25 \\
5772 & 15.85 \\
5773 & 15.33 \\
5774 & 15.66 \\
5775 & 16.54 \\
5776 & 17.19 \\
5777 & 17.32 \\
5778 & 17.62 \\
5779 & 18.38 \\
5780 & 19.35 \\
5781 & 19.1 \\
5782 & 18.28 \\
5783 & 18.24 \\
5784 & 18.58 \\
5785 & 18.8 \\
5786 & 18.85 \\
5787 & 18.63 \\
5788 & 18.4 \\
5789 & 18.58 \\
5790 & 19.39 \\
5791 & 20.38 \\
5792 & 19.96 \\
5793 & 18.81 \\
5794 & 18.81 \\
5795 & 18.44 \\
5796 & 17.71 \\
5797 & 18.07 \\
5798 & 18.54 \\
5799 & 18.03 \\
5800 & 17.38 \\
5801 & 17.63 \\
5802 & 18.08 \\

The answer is 1.2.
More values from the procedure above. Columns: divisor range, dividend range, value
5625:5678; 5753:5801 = 1.18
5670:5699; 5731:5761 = 1.05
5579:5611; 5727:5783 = 1.30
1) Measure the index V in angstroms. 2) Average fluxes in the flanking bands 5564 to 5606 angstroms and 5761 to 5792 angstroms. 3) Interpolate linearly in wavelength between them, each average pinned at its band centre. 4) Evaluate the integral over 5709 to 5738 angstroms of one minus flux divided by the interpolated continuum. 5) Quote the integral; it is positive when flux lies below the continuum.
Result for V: -2.6 angstroms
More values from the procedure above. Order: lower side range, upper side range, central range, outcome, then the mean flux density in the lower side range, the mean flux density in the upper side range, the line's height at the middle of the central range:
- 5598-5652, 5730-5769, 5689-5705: -0.4 angstroms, 15.6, 17.4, 16.6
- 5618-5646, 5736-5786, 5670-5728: -2.6 angstroms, 15.7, 17.2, 16.5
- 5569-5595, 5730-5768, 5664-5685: -1.0 angstroms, 13.7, 17.4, 15.7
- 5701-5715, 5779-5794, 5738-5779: 2.8 angstroms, 16.7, 18.9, 18.1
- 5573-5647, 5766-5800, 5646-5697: -0.7 angstroms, 14.8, 17.9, 15.9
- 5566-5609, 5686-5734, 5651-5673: 1.4 angstroms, 13.8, 17.4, 16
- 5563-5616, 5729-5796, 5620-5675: -2.1 angstroms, 13.9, 17.6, 15.2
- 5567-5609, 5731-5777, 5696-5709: -0.6 angstroms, 13.9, 17.2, 16.2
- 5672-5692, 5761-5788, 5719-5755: -0.3 angstroms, 16.9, 17.5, 17.2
